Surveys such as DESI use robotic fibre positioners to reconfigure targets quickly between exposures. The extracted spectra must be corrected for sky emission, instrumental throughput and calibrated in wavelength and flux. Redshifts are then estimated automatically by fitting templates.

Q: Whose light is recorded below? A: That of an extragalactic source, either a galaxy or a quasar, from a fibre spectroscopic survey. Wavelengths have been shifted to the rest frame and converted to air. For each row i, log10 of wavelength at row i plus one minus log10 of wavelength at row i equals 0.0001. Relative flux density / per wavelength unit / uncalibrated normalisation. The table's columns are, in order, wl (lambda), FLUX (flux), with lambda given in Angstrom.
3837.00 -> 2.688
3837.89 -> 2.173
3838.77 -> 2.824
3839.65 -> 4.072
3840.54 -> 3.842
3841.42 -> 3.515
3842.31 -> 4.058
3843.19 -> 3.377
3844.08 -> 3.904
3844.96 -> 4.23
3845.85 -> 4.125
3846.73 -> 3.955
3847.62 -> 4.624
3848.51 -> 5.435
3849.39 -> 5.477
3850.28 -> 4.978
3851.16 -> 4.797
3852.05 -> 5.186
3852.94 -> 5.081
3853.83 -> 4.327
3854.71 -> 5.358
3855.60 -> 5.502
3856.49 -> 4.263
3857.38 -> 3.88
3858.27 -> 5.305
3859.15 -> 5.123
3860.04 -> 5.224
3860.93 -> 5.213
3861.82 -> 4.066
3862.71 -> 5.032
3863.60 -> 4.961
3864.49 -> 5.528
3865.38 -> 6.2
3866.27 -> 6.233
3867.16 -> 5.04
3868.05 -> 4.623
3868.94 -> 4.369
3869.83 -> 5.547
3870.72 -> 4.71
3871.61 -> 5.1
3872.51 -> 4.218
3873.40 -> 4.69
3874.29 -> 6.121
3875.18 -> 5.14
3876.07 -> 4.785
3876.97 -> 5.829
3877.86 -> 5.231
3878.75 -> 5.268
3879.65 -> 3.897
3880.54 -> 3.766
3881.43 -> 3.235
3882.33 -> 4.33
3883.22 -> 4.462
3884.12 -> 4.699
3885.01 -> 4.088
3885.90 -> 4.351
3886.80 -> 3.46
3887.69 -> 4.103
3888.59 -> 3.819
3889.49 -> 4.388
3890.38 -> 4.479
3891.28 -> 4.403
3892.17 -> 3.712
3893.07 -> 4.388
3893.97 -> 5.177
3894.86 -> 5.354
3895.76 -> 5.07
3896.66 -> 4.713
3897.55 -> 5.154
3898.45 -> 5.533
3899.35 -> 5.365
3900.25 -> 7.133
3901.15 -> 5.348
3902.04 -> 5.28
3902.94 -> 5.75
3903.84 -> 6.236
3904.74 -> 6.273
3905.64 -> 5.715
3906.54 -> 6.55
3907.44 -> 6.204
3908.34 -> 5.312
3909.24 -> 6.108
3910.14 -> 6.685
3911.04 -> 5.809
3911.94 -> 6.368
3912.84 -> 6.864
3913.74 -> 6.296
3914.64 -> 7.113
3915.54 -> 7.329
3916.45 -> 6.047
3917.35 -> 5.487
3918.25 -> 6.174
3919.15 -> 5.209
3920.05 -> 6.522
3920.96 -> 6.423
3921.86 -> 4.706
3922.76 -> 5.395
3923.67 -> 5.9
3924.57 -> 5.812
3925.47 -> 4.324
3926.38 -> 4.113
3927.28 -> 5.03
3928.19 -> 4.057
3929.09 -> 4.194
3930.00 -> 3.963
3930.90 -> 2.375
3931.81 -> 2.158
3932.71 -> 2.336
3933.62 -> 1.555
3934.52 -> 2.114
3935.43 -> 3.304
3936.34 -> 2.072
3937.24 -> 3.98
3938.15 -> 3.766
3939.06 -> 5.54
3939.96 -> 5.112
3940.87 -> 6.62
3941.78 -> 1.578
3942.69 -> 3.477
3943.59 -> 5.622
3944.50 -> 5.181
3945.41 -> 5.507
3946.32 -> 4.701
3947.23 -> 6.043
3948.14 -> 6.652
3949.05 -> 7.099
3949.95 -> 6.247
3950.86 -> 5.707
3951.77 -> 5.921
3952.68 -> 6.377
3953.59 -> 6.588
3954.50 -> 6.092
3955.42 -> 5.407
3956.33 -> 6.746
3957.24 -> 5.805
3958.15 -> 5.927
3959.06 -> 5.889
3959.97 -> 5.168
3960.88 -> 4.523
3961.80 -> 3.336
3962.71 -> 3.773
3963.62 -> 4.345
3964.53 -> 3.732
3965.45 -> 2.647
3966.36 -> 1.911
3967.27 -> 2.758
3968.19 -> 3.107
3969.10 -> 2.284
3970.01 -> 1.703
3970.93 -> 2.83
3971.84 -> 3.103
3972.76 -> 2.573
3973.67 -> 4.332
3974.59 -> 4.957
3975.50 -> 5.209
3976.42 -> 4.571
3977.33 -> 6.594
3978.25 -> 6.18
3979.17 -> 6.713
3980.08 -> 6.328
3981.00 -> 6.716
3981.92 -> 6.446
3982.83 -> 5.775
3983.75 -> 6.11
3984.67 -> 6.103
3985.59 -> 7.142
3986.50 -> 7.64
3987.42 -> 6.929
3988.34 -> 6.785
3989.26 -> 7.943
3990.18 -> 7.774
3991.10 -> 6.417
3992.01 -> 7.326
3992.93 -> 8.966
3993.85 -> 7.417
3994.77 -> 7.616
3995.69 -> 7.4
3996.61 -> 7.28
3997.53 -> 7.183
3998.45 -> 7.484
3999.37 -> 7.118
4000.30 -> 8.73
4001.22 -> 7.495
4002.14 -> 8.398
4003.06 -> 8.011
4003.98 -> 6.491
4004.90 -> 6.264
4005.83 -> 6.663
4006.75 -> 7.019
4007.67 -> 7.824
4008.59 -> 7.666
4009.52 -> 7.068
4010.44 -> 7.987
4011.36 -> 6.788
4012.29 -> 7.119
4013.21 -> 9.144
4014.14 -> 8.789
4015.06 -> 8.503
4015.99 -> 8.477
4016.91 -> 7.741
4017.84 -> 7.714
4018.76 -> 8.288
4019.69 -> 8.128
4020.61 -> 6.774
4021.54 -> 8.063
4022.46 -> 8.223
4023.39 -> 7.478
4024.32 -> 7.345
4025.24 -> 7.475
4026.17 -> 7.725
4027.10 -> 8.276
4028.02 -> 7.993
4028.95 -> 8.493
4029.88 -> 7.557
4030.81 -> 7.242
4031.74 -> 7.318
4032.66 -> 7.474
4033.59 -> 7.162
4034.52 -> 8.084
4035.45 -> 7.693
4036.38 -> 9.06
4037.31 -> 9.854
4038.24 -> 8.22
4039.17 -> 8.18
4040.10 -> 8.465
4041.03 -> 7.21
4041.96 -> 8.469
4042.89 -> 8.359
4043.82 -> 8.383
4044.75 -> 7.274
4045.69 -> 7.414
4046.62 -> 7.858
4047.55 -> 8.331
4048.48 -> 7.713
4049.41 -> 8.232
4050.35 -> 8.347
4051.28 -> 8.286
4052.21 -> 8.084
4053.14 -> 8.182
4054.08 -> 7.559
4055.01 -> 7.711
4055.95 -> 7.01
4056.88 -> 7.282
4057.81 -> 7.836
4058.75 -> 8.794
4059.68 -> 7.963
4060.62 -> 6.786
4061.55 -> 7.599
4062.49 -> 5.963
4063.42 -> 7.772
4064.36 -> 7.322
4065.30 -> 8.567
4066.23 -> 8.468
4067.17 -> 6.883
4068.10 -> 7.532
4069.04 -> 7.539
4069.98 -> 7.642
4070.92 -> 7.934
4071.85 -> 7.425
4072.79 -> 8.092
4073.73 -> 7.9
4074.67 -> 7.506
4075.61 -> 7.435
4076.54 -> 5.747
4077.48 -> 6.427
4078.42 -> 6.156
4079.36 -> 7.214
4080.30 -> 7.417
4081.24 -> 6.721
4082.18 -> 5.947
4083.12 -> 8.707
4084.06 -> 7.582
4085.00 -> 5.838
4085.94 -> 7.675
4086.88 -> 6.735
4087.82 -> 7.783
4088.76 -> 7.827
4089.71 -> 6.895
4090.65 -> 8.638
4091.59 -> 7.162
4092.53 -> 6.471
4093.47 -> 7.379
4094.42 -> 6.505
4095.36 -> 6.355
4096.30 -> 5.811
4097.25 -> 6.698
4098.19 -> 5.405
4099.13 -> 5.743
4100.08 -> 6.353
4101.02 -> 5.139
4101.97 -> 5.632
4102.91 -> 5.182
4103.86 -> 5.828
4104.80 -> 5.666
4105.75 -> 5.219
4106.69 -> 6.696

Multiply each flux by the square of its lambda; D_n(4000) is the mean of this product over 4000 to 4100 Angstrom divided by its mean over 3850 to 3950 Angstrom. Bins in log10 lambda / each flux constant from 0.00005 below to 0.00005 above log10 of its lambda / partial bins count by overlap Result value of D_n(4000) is 1.64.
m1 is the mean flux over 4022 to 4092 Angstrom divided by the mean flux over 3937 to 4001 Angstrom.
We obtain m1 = 1.38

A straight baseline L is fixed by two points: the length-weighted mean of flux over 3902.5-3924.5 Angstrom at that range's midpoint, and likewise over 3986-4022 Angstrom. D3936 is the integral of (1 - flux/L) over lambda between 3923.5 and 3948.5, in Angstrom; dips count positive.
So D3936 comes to 9.0 Angstrom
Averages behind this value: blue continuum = 6.1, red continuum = 7.6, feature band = 4.15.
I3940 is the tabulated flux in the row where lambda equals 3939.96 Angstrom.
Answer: 5.112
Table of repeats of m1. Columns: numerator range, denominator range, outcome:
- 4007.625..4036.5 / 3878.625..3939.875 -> 1.60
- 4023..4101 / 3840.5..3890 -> 1.60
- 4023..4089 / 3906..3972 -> 1.58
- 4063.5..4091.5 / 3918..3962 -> 1.51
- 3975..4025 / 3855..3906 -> 1.48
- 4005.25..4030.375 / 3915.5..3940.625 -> 1.76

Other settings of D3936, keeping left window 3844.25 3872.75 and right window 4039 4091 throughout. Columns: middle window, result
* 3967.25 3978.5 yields 4.5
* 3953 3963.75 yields 1.5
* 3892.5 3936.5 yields 3.5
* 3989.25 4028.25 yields -4.6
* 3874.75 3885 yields 1.2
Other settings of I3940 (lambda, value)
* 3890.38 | 4.479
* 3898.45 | 5.533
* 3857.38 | 3.88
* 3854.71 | 5.358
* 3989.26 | 7.943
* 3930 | 3.963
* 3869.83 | 5.547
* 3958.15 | 5.927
